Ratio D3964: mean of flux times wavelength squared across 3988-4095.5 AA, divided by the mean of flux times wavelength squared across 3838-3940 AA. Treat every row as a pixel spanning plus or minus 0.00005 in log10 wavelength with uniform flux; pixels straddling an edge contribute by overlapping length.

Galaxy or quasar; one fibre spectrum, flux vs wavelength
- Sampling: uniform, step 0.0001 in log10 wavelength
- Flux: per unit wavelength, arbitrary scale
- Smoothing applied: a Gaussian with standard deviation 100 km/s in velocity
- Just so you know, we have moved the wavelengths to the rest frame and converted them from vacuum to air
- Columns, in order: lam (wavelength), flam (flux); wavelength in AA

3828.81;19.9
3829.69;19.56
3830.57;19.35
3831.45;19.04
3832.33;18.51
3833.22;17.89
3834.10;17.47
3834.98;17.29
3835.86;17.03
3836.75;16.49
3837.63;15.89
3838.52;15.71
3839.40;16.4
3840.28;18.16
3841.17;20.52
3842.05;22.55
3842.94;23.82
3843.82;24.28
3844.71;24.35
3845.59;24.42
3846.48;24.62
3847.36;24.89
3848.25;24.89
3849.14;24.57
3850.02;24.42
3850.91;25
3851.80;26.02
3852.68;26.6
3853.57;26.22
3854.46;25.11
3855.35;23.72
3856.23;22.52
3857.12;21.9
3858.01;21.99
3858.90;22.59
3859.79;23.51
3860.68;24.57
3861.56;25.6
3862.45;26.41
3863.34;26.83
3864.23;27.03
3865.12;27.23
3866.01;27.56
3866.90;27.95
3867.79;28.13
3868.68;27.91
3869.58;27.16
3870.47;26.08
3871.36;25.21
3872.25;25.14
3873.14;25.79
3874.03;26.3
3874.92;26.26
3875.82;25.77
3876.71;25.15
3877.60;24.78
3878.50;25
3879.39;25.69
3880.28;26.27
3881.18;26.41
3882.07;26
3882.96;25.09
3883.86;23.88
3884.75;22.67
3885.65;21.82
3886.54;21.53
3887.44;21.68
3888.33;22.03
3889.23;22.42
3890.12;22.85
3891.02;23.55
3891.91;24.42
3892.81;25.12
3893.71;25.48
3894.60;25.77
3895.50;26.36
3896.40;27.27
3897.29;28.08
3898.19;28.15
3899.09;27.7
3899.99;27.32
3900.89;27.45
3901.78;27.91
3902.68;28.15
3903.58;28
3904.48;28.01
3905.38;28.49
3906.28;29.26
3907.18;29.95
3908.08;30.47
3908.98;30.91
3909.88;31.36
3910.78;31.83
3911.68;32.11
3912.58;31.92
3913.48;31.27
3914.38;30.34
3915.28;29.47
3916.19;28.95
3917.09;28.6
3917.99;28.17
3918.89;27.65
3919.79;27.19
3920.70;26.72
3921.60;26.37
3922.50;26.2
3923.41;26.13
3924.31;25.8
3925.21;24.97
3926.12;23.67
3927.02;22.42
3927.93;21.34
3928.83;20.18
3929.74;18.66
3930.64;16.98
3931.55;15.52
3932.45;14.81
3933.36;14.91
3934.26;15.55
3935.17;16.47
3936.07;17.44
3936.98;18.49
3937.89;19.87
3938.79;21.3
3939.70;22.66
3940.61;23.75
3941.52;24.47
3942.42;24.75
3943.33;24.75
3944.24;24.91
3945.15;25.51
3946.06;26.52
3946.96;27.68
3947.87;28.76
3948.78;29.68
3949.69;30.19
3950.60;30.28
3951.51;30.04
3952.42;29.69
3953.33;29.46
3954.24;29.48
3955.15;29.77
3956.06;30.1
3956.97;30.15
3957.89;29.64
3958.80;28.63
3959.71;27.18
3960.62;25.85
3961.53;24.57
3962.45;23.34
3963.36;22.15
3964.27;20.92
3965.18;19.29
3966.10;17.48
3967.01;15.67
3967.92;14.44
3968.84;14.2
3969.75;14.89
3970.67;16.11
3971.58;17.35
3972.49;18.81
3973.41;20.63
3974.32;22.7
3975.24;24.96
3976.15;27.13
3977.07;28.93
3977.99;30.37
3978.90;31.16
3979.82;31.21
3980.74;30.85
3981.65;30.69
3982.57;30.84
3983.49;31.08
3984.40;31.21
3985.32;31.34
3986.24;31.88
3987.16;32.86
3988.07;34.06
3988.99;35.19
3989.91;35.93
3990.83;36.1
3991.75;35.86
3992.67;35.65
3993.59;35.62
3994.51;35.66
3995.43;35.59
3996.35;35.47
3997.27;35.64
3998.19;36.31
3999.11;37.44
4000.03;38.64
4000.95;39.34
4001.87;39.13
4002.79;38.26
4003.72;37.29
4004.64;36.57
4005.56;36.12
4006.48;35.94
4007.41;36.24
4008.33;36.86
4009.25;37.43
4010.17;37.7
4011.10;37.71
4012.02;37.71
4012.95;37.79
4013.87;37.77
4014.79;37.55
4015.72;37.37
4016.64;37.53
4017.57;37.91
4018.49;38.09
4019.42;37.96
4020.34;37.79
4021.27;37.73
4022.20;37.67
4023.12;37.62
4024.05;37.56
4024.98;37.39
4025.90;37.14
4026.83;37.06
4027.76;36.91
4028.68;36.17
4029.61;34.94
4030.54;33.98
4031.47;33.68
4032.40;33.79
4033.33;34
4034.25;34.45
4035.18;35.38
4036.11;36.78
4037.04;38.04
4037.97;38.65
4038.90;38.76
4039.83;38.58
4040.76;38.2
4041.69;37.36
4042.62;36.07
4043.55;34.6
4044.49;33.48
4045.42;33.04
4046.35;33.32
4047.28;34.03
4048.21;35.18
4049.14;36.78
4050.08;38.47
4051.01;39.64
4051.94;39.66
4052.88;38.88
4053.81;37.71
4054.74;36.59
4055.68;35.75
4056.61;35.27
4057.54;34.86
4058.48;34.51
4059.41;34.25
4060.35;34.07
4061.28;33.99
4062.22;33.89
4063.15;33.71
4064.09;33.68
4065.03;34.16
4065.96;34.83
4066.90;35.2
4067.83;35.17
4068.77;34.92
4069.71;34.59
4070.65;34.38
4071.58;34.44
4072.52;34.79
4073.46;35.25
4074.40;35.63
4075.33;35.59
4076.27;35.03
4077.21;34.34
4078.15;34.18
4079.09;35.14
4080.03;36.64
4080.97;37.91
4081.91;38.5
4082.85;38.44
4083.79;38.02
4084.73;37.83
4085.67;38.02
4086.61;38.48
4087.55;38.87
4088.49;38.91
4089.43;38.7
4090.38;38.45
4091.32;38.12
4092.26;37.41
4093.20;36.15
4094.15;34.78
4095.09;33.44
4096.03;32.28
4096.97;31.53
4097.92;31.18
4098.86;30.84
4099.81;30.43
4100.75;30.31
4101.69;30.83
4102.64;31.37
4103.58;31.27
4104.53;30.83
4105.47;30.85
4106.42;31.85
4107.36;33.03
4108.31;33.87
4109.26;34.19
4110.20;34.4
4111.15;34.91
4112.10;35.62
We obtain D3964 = 1.58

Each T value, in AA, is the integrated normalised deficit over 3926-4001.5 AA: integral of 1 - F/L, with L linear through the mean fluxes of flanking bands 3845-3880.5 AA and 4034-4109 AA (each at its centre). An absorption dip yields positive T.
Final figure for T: 9.7 AA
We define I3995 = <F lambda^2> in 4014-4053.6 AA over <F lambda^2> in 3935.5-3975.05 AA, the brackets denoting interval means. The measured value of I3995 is 1.60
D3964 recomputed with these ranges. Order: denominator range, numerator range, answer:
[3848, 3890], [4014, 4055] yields 1.59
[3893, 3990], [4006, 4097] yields 1.48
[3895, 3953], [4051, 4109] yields 1.47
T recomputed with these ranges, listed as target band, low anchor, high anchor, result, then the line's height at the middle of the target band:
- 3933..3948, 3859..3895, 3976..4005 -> 4.0 AA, 30.2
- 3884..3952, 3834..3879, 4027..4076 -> 5.4 AA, 27.6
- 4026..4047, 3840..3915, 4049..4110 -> -1.7 AA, 33.1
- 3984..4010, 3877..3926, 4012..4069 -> -2.0 AA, 33.3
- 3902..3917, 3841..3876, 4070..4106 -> -1.4 AA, 27.3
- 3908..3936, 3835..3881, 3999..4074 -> 3.4 AA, 28.5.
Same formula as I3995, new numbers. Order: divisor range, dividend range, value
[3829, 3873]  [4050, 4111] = 1.70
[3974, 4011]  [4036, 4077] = 1.08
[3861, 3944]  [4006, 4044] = 1.55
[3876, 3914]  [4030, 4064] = 1.45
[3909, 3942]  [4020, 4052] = 1.60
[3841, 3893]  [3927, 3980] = 0.98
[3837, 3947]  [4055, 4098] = 1.58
